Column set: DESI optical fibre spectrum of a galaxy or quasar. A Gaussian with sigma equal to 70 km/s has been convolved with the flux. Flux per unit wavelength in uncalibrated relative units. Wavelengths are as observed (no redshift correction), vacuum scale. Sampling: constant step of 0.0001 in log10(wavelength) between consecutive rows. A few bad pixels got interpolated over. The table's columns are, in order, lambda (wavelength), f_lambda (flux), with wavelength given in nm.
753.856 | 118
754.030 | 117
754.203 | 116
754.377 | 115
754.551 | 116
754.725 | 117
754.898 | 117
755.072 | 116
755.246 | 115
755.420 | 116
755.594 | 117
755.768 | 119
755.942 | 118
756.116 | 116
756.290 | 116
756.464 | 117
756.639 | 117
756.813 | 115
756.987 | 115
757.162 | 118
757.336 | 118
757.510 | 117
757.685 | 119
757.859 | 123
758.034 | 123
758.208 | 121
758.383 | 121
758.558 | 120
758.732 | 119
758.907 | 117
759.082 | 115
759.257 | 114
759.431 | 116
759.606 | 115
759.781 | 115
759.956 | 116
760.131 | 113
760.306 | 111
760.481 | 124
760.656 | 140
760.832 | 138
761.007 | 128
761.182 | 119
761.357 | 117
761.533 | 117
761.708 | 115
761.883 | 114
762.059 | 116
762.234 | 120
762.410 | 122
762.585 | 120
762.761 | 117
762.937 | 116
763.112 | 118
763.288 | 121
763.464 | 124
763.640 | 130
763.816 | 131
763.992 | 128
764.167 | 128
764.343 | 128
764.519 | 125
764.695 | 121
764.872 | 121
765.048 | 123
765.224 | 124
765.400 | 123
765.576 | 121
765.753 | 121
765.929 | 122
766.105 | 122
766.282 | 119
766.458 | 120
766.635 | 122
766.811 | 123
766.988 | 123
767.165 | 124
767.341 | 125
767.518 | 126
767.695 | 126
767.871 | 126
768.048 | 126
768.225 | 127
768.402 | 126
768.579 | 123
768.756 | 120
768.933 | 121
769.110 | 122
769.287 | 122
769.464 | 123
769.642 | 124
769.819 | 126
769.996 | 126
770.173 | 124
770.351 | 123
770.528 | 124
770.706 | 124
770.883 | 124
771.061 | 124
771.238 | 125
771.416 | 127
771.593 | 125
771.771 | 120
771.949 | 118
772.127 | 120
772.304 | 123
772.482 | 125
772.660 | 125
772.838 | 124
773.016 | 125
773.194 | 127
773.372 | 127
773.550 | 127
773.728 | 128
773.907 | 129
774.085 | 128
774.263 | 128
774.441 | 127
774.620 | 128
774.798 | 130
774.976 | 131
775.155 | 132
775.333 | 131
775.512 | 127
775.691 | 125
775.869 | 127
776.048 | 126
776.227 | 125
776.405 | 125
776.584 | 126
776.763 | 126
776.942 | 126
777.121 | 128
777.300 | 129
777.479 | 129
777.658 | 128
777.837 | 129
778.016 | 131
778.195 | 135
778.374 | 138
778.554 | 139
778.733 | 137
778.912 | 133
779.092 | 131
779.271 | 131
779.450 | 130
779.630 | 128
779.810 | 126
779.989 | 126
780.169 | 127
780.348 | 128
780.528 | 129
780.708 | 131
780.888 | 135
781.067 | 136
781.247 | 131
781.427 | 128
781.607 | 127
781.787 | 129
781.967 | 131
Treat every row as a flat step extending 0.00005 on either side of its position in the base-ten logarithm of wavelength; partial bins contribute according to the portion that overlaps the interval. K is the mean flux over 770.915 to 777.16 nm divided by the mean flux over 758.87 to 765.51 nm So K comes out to 1.0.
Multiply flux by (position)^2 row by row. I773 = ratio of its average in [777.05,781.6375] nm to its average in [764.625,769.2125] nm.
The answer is 1.1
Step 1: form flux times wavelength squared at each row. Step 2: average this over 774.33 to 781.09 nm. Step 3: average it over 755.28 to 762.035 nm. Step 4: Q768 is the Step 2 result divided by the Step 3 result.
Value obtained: 1.1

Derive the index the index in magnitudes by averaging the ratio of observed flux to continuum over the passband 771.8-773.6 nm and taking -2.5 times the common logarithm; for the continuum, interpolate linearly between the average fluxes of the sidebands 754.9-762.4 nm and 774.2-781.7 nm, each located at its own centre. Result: 0.02 mag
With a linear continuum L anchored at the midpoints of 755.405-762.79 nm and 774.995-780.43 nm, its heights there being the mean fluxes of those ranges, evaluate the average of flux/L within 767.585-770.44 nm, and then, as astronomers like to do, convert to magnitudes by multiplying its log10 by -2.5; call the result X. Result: 0.00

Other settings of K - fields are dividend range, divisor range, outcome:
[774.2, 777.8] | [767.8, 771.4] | 1.03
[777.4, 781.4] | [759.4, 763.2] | 1.10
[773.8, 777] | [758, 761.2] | 1.06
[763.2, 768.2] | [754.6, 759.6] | 1.06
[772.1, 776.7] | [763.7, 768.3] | 1.02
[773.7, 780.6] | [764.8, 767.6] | 1.05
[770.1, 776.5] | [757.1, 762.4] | 1.05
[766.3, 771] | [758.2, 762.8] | 1.04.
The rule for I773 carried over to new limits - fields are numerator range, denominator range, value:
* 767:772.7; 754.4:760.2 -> 1.09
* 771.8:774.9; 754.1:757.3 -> 1.13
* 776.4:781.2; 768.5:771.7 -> 1.08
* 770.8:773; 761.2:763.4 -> 1.07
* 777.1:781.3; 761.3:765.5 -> 1.12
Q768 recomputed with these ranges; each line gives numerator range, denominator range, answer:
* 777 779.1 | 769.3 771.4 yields 1.09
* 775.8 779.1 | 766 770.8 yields 1.08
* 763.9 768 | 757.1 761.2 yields 1.05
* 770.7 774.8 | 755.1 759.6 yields 1.11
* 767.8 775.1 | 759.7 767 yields 1.05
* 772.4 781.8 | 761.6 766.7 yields 1.10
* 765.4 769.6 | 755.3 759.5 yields 1.07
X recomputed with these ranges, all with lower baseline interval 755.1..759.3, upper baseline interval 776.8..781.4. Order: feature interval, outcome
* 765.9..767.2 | 0.01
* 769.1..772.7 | 0.02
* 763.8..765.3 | -0.03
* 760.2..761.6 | -0.04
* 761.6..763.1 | 0.03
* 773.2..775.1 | 0.00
